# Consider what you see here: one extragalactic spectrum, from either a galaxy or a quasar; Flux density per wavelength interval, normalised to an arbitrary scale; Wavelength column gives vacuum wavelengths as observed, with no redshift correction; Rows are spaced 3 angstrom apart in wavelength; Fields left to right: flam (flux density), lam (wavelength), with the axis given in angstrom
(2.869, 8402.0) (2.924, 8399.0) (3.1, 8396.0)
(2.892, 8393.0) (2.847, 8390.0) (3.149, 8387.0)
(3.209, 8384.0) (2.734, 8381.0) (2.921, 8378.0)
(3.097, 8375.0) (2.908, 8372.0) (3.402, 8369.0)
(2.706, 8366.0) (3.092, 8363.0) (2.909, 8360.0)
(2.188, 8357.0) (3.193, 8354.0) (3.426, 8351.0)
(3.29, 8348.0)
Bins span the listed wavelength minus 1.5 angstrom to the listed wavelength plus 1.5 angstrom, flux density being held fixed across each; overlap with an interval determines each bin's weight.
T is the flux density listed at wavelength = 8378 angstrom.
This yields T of 2.921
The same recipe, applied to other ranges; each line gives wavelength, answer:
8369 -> 3.402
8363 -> 3.092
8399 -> 2.924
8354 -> 3.193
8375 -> 3.097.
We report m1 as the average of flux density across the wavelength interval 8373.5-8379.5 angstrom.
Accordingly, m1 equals 3.01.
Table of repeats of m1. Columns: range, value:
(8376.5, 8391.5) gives 2.97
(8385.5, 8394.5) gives 2.96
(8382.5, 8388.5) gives 3.18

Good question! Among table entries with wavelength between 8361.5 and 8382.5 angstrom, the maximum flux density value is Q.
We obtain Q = 3.402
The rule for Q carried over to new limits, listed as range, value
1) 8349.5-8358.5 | 3.426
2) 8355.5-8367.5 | 3.092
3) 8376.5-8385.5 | 3.209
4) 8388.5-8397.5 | 3.1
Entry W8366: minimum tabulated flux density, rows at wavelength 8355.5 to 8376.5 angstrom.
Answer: 2.188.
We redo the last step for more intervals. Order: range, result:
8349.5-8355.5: 3.193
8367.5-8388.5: 2.734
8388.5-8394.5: 2.847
